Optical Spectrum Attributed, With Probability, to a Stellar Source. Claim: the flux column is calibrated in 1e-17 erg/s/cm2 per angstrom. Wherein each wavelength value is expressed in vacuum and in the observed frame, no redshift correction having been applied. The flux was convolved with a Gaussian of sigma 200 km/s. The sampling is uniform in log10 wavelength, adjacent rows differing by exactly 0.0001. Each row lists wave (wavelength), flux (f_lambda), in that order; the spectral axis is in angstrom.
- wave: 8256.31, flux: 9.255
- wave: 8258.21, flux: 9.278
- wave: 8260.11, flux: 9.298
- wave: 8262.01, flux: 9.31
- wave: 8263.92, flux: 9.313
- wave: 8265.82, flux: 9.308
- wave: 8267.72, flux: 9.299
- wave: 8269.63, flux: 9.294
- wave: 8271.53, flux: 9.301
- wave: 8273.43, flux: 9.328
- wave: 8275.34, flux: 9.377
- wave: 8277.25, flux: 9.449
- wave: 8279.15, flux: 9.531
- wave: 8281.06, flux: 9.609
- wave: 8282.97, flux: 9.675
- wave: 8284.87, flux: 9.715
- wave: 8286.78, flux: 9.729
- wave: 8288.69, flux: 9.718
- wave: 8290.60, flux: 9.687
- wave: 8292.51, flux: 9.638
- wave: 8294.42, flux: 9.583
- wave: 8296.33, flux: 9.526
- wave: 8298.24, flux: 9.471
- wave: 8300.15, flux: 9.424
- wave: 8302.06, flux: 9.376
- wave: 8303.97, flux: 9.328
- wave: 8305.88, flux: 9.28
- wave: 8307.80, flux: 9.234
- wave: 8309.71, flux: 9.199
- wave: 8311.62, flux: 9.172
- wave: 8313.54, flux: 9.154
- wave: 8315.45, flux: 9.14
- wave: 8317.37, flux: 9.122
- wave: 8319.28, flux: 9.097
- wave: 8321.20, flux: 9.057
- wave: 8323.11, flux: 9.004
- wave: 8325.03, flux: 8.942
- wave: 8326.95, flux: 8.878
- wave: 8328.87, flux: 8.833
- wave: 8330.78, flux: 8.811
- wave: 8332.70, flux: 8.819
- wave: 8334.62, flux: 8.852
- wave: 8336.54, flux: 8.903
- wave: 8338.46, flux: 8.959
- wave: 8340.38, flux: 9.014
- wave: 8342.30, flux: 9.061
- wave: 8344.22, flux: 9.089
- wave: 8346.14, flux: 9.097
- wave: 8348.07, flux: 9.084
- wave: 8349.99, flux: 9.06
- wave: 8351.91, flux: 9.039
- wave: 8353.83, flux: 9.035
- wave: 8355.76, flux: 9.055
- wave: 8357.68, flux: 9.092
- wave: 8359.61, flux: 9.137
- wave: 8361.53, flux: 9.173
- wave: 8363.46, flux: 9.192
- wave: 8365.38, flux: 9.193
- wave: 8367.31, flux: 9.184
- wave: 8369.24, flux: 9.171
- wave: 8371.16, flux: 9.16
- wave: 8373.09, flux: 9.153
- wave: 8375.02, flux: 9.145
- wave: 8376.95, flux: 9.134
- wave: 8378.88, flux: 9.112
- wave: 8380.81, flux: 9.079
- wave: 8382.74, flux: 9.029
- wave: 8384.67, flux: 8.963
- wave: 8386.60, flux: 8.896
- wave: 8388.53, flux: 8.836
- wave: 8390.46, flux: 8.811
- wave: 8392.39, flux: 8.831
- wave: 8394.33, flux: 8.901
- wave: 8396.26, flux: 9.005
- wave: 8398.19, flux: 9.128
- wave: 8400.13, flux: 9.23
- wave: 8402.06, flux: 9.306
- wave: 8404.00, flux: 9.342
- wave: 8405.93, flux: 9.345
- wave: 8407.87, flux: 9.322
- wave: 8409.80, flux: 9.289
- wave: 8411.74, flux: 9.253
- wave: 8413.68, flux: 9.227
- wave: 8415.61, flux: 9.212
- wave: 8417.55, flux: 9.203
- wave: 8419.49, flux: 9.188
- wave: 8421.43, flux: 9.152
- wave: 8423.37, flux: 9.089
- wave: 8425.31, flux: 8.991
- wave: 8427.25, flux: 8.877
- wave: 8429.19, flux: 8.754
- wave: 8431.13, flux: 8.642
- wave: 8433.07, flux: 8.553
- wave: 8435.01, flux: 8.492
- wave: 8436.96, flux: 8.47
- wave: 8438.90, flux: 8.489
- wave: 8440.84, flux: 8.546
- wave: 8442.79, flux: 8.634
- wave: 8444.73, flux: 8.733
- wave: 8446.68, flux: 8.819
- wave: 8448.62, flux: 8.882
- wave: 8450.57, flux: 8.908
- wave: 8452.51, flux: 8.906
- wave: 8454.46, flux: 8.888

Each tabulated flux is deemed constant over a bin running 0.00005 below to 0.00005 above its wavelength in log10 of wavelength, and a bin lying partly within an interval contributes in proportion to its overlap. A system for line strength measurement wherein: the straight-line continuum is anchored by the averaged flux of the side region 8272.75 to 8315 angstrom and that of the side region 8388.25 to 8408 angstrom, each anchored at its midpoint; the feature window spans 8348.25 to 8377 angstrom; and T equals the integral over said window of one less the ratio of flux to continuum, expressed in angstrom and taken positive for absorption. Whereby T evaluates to 0.29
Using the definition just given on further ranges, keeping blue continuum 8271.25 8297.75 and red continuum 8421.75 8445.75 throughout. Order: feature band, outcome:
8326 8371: 0.78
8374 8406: -0.37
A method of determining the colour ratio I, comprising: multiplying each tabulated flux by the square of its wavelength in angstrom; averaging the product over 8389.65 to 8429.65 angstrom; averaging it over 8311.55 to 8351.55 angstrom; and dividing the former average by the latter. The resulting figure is 1.03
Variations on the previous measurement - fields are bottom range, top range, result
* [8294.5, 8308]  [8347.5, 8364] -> 0.98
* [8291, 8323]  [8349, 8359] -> 0.99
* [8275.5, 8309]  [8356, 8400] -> 0.97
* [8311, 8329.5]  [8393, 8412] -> 1.04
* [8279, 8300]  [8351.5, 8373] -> 0.97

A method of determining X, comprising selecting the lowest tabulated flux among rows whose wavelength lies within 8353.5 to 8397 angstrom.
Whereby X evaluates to 8.811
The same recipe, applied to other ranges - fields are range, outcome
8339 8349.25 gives 9.014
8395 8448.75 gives 8.47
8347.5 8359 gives 9.035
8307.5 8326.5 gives 8.942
